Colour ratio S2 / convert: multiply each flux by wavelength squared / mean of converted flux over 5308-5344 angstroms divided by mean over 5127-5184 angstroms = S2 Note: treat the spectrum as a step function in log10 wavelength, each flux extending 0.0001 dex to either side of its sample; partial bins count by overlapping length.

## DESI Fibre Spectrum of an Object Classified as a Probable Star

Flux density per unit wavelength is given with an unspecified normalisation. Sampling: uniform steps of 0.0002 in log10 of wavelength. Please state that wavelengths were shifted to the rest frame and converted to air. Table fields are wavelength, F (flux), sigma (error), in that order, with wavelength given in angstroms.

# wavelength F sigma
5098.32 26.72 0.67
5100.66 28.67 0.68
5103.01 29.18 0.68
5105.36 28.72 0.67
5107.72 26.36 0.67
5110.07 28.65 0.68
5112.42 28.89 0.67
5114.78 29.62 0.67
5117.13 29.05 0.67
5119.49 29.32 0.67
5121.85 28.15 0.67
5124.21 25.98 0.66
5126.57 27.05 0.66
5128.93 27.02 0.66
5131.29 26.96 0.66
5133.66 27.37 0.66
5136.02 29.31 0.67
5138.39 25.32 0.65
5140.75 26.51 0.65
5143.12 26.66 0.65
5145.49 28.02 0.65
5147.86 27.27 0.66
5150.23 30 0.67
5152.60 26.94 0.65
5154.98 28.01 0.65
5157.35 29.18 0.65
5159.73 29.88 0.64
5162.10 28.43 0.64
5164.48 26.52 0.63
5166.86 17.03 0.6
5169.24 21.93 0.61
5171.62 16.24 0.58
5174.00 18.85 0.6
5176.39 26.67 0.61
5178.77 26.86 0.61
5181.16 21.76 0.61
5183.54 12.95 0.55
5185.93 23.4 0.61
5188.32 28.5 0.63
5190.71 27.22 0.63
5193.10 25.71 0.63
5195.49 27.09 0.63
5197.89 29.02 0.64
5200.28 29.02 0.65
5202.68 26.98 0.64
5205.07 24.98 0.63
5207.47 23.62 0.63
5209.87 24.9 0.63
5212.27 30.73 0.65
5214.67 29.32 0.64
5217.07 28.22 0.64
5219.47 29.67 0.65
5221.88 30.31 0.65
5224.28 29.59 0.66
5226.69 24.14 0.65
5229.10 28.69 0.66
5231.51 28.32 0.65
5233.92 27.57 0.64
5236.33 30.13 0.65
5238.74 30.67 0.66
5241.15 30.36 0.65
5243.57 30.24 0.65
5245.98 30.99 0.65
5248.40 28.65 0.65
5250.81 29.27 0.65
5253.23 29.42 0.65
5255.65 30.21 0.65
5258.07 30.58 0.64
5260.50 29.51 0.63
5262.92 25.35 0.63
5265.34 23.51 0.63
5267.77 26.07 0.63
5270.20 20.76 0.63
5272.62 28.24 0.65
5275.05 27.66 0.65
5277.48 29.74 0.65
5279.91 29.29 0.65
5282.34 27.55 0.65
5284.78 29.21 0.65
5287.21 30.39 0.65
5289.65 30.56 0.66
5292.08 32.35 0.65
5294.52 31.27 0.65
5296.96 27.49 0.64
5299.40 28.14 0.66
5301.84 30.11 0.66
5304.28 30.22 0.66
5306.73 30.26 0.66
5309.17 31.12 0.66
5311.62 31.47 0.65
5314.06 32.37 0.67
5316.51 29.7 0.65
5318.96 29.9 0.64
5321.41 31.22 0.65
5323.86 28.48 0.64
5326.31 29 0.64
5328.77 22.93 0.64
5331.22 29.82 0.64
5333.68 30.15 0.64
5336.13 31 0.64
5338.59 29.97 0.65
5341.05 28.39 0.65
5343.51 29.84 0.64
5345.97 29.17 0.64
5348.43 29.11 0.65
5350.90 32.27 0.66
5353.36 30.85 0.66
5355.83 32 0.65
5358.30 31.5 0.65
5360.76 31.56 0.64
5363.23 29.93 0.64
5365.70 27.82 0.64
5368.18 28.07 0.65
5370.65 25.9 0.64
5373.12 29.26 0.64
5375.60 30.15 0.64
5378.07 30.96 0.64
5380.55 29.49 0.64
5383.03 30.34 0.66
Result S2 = 1.2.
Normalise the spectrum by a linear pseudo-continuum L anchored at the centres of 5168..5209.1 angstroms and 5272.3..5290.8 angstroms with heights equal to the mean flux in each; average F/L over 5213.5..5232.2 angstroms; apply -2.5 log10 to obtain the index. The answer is -0.10 mag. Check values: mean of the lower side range 24.2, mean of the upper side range 29.1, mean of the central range 28.5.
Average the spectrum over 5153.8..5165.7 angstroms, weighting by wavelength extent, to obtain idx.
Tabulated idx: 28.4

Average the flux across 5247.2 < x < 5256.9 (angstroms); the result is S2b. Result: 29.4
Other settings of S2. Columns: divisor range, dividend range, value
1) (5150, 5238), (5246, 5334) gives 1.15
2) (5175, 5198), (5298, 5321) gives 1.29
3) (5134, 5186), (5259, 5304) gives 1.19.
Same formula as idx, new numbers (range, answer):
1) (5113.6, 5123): 29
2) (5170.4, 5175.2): 17.6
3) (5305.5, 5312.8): 30.9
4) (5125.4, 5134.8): 27.1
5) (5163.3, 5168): 21.8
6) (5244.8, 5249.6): 29.8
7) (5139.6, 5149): 27.1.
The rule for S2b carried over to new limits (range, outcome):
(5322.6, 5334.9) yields 28.1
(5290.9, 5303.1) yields 29.9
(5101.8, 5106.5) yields 28.9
